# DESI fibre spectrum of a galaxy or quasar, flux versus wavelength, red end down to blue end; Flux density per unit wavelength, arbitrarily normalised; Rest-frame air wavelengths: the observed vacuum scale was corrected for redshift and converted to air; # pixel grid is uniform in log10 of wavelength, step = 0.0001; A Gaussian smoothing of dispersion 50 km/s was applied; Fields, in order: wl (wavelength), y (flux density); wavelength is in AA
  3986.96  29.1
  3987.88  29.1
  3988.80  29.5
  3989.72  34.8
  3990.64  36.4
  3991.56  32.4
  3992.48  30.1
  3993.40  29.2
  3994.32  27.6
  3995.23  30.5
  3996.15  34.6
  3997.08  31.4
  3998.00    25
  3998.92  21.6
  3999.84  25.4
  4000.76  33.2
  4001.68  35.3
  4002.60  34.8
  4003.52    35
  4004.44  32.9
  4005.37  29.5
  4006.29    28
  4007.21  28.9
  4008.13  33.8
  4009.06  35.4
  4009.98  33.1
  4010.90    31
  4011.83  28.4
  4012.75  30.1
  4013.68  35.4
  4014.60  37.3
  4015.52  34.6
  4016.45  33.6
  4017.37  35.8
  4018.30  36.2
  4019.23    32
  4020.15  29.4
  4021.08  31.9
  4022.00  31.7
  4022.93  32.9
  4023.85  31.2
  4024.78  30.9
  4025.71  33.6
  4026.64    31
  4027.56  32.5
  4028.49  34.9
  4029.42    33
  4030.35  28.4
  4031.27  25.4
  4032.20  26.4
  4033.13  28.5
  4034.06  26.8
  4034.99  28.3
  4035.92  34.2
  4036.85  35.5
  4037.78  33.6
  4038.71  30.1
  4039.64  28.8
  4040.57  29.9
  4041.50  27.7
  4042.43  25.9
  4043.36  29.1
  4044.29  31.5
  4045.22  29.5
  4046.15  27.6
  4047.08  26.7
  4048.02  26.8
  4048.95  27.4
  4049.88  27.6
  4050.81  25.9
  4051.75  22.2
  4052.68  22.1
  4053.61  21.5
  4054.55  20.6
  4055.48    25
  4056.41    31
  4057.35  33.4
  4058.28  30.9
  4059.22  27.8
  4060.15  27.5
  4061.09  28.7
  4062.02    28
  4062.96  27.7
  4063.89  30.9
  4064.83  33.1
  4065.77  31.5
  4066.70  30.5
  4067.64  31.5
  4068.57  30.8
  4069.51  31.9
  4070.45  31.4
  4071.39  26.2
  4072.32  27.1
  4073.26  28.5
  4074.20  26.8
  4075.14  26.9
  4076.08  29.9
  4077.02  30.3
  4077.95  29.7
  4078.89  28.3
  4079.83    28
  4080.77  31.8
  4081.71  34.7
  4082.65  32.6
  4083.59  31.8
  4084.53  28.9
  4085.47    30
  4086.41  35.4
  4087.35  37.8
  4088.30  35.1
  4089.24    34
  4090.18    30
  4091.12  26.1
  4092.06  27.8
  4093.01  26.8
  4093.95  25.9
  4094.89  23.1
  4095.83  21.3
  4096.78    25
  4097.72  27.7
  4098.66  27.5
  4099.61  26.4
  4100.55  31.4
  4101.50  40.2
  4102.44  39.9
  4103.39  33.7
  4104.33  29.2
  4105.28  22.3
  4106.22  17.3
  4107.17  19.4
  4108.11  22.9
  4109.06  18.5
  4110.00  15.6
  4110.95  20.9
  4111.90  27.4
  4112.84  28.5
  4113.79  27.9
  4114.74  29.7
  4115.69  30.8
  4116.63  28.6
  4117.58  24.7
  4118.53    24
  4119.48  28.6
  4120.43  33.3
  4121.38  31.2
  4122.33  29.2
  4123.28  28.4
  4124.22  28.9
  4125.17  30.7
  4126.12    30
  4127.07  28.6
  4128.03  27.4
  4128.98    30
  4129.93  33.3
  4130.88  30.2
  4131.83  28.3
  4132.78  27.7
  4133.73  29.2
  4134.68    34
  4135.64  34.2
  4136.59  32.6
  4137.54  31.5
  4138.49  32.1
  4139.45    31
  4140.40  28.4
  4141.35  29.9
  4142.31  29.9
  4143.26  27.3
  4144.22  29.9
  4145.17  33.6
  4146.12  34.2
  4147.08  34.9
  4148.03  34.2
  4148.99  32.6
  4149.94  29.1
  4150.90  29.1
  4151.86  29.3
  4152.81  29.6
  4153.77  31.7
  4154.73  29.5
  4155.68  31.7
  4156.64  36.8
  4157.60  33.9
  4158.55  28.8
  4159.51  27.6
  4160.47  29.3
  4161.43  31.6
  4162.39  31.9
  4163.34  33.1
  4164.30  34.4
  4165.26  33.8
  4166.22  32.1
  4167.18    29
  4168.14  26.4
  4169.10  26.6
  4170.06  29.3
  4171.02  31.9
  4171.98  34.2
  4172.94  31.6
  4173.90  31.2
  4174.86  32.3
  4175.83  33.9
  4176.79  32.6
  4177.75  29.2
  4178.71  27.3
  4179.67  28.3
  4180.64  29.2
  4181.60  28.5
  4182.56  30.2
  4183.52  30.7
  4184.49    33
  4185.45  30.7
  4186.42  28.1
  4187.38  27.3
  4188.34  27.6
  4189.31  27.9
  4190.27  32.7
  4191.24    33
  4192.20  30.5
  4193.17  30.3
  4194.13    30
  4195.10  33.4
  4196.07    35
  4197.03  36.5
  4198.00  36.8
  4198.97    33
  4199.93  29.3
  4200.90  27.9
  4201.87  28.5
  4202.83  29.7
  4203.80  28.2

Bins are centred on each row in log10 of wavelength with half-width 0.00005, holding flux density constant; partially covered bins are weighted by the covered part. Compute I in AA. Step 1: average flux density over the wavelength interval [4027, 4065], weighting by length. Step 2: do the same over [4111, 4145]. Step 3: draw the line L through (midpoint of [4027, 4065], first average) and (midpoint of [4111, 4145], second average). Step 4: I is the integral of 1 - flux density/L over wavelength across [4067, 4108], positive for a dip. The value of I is -0.27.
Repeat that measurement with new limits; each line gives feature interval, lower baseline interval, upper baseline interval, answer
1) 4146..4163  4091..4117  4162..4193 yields -1.22 AA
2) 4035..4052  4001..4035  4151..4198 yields 1.49 AA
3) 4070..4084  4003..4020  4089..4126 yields -0.27 AA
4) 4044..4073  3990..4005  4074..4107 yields 1.73 AA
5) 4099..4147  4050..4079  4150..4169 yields 1.61 AA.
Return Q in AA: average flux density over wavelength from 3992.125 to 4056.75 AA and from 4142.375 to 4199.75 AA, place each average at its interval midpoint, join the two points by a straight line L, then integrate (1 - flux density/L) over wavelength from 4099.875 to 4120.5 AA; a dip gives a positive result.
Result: 2.6 AA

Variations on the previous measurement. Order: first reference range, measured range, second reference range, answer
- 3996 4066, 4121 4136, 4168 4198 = 0.2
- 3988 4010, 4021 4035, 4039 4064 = -0.7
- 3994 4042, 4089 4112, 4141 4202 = 3.6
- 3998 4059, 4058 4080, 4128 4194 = 0.7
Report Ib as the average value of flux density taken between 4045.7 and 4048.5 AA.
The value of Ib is 27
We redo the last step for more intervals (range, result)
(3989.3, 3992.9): 33.4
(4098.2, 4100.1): 27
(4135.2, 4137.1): 33.4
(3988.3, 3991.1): 33.4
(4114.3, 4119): 27.6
